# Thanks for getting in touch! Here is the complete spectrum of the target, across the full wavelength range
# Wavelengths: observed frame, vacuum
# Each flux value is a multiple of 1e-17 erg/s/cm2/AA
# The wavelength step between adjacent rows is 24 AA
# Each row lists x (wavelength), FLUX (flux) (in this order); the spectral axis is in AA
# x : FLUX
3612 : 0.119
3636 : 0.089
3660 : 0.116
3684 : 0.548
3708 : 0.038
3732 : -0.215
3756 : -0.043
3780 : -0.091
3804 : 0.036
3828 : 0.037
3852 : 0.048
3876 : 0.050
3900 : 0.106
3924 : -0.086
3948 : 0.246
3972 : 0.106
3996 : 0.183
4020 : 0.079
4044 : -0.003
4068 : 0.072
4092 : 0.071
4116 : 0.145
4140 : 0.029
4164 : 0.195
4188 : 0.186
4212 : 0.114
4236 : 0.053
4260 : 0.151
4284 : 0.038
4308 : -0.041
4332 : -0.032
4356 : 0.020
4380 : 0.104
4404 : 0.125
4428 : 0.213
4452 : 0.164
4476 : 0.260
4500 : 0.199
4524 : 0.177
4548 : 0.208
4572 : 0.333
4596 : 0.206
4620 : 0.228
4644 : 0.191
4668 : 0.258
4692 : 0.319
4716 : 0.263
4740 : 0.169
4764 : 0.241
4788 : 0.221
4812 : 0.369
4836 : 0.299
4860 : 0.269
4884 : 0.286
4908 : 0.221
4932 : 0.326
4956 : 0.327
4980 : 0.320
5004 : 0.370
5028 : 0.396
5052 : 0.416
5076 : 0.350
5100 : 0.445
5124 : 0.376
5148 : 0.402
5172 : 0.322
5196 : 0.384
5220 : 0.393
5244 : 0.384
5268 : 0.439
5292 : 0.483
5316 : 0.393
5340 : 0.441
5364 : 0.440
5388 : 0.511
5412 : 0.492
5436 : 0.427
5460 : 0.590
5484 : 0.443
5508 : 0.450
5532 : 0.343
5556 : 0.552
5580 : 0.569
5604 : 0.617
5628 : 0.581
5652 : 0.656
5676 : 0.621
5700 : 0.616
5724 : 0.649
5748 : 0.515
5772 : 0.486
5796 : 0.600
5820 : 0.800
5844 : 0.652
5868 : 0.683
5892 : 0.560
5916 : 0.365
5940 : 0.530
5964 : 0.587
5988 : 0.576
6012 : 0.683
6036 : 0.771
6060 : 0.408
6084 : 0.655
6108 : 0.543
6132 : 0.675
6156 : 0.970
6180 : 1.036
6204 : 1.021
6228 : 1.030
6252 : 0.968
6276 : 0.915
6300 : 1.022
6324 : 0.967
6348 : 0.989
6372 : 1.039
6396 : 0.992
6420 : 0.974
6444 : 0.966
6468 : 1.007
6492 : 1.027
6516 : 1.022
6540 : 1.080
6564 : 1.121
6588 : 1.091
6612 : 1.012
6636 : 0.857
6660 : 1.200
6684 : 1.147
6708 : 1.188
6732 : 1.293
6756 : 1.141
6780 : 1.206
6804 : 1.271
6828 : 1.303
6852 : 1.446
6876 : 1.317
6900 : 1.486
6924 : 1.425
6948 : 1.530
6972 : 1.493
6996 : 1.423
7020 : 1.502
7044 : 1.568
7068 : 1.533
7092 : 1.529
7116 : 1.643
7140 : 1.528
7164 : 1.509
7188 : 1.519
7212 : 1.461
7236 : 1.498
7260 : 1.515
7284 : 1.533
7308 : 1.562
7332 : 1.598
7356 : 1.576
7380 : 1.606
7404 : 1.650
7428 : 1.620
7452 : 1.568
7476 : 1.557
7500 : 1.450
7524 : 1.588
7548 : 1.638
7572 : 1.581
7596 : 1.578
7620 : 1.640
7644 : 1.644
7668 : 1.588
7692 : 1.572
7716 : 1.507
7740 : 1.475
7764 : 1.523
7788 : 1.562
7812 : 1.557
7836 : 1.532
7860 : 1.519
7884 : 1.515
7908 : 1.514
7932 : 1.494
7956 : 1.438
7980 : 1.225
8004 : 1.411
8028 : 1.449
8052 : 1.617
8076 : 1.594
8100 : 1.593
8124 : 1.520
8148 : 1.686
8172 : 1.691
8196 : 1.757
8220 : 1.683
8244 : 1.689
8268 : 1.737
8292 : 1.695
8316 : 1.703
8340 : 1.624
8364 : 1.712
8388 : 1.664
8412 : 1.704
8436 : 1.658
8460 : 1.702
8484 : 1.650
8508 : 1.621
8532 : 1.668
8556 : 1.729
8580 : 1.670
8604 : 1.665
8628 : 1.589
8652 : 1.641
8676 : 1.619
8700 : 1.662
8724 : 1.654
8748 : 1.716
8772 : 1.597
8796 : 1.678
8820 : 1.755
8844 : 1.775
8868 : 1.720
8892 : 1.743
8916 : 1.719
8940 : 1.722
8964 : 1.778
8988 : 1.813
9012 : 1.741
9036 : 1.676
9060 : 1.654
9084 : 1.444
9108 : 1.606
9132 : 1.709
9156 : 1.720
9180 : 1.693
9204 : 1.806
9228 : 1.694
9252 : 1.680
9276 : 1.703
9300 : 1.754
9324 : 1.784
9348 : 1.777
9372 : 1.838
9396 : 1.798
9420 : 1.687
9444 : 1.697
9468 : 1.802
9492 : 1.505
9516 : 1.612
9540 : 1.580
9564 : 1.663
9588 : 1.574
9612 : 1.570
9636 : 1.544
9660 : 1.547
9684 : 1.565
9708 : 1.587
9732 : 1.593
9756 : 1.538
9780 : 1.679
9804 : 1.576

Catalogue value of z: 0.54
